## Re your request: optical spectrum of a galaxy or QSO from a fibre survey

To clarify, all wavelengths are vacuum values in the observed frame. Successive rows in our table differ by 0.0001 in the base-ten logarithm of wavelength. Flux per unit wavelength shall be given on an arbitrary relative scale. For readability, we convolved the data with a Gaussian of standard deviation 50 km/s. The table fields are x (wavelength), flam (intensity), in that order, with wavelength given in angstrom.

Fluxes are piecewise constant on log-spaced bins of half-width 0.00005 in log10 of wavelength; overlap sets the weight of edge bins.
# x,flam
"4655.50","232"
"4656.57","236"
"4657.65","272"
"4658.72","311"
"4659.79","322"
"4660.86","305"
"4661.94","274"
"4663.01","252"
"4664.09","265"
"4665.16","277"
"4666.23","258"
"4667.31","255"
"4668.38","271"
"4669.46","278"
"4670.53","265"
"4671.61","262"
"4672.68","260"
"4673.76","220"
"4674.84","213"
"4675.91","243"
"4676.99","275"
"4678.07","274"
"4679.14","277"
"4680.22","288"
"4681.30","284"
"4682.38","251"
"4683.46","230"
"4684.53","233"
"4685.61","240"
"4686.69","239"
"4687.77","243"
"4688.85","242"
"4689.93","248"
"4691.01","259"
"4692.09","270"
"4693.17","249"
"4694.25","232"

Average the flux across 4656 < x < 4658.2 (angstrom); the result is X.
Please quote 254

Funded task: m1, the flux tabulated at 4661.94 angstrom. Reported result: 274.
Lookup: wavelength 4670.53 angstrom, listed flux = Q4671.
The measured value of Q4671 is 265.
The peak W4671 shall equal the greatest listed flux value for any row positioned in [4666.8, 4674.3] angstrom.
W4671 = 278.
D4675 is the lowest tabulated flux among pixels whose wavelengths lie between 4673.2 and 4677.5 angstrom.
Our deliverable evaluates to 213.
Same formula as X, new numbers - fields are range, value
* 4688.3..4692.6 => 255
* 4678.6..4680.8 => 283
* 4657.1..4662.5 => 296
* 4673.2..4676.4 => 225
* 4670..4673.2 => 262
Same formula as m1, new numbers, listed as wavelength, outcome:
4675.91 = 243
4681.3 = 284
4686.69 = 239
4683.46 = 230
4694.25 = 232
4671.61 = 262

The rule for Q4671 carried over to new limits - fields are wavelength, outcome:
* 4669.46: 278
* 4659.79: 322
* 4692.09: 270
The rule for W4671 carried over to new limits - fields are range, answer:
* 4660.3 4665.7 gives 305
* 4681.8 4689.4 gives 251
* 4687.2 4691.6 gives 259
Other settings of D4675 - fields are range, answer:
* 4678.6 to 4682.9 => 251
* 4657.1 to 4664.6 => 252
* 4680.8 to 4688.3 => 230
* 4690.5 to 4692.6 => 259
